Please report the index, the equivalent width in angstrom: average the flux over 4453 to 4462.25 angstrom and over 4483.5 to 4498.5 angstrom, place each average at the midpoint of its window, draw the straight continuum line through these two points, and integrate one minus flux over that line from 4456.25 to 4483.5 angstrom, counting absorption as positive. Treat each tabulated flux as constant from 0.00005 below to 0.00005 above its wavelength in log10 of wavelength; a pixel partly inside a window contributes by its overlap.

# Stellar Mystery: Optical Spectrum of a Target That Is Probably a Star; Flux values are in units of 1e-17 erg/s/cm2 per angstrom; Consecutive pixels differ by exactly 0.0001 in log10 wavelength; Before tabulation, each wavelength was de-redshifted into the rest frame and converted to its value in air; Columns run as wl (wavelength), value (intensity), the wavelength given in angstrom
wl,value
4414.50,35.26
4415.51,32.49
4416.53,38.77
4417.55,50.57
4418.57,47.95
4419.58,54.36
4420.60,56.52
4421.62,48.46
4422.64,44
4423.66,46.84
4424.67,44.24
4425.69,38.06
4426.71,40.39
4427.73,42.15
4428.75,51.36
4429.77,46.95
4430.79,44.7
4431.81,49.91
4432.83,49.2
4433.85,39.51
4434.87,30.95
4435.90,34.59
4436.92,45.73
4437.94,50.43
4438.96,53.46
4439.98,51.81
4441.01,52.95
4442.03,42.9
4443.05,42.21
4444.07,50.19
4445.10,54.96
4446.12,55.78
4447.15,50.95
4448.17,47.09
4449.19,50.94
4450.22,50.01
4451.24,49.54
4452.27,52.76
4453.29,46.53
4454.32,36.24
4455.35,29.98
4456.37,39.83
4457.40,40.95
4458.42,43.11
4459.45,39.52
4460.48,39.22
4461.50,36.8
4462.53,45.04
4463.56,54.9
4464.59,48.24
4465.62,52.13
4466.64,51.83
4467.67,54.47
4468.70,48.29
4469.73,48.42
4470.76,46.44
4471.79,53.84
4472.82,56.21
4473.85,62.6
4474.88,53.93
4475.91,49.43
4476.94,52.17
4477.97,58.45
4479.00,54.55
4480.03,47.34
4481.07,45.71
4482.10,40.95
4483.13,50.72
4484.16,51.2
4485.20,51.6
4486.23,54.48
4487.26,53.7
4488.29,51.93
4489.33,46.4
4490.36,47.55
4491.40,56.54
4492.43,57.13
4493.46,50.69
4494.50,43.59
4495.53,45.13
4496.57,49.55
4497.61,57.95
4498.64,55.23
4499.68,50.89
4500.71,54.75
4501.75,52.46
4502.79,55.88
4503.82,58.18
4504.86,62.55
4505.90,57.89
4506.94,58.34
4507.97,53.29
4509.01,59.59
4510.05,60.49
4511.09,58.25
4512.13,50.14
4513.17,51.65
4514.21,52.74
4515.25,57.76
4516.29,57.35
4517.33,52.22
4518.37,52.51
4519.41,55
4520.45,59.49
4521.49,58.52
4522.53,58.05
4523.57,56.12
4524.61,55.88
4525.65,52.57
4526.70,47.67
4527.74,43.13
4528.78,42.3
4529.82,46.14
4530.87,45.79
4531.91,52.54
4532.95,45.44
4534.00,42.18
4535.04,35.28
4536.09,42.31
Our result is -3.3 angstrom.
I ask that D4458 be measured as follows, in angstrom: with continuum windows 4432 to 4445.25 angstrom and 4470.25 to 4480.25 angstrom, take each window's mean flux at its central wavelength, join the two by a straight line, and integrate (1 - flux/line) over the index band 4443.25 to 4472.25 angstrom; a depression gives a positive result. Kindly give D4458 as 1.7 angstrom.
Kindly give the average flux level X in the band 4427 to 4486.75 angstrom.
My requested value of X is 47.8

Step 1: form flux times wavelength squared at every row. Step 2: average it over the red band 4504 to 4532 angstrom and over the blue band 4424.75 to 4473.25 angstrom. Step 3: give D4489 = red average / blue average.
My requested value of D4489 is 1.20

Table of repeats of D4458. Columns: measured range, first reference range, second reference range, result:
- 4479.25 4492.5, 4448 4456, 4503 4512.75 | 0.6 angstrom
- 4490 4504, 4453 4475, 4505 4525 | 0.1 angstrom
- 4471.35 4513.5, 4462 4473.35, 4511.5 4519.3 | -0.8 angstrom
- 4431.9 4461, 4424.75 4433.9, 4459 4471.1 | 0.3 angstrom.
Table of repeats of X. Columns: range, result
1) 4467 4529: 53.1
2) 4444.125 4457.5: 46.8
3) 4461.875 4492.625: 51.4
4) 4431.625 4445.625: 46.3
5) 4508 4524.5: 55.9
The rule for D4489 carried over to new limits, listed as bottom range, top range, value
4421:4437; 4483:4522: 1.28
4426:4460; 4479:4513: 1.19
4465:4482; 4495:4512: 1.08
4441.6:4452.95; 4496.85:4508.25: 1.15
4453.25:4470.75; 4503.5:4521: 1.29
